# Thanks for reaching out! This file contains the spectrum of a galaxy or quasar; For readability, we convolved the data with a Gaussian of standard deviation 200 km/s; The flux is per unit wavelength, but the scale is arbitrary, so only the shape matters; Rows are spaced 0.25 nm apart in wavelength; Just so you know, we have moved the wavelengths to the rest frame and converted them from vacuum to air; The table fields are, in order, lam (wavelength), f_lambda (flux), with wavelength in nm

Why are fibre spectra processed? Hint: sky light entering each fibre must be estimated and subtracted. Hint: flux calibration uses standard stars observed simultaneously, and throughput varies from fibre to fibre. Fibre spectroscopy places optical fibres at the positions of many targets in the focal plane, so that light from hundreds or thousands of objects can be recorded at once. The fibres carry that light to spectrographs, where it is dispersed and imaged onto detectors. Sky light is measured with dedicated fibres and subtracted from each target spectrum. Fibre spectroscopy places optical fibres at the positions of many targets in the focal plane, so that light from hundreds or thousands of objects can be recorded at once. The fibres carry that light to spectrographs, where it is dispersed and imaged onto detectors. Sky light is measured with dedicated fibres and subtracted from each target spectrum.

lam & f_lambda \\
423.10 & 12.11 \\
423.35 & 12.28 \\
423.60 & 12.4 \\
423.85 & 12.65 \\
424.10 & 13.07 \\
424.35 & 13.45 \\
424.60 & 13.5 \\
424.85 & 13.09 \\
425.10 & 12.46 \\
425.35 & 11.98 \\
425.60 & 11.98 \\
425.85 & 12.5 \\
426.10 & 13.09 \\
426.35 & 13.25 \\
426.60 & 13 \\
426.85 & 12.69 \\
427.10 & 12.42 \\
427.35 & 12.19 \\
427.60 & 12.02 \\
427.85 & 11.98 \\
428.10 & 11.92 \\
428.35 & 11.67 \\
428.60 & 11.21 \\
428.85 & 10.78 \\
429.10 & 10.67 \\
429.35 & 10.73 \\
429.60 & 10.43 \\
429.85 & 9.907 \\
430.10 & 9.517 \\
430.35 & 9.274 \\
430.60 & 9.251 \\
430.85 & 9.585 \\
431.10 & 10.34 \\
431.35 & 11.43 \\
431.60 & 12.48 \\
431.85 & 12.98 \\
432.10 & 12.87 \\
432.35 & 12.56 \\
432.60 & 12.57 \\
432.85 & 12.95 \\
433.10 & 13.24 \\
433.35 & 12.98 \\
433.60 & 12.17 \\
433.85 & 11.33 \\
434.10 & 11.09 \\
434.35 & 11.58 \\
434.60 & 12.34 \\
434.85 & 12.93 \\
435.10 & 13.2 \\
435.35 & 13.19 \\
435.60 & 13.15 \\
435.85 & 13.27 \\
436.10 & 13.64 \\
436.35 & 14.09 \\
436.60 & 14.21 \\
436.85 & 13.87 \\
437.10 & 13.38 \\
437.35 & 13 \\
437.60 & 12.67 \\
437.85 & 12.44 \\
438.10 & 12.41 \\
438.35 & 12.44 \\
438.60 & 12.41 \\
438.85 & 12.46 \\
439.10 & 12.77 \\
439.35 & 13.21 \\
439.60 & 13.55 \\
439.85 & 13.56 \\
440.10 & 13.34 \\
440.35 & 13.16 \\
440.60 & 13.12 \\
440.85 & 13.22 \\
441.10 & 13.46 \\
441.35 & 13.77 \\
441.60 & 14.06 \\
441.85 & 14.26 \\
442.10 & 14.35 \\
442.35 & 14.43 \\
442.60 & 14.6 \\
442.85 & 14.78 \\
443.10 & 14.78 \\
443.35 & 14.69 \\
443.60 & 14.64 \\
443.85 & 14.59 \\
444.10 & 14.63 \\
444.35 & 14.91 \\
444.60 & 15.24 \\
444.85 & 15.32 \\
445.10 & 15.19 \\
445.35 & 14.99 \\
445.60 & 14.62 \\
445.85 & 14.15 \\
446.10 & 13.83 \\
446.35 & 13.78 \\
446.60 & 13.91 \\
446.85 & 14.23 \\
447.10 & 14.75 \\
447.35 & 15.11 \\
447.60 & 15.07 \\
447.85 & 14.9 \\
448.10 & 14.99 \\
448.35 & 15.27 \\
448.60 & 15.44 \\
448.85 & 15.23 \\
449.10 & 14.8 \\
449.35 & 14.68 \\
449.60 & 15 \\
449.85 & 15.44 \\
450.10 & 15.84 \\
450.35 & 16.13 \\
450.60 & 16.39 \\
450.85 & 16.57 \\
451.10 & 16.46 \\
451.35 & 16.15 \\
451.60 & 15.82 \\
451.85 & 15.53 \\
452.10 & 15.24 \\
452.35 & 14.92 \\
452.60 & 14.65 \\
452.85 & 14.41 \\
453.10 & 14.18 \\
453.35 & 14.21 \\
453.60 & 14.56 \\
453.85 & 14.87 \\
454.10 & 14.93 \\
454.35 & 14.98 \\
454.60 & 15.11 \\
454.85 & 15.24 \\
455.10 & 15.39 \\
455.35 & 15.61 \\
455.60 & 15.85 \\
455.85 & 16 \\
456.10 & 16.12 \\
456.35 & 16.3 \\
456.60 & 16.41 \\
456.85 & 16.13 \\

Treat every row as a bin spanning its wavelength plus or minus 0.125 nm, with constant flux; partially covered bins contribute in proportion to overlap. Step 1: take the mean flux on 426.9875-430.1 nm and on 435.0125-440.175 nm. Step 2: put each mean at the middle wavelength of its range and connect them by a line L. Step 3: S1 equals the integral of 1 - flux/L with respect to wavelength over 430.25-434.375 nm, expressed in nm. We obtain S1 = 0.12 nm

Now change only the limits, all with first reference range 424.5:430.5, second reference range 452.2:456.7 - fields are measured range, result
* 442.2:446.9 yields -0.23 nm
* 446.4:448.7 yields -0.08 nm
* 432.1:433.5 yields -0.05 nm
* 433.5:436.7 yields -0.01 nm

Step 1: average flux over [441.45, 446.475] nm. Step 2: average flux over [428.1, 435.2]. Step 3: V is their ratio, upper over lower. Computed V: 1.27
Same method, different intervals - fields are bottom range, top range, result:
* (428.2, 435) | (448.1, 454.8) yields 1.33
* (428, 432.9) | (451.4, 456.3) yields 1.36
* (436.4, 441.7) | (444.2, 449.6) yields 1.12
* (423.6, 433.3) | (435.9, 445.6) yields 1.16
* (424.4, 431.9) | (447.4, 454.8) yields 1.31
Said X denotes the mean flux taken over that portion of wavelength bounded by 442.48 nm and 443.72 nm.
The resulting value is 14.7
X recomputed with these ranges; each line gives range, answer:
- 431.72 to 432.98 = 12.8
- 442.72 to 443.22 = 14.8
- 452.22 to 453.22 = 14.5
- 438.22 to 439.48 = 12.7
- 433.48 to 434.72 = 11.7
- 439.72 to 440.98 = 13.3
